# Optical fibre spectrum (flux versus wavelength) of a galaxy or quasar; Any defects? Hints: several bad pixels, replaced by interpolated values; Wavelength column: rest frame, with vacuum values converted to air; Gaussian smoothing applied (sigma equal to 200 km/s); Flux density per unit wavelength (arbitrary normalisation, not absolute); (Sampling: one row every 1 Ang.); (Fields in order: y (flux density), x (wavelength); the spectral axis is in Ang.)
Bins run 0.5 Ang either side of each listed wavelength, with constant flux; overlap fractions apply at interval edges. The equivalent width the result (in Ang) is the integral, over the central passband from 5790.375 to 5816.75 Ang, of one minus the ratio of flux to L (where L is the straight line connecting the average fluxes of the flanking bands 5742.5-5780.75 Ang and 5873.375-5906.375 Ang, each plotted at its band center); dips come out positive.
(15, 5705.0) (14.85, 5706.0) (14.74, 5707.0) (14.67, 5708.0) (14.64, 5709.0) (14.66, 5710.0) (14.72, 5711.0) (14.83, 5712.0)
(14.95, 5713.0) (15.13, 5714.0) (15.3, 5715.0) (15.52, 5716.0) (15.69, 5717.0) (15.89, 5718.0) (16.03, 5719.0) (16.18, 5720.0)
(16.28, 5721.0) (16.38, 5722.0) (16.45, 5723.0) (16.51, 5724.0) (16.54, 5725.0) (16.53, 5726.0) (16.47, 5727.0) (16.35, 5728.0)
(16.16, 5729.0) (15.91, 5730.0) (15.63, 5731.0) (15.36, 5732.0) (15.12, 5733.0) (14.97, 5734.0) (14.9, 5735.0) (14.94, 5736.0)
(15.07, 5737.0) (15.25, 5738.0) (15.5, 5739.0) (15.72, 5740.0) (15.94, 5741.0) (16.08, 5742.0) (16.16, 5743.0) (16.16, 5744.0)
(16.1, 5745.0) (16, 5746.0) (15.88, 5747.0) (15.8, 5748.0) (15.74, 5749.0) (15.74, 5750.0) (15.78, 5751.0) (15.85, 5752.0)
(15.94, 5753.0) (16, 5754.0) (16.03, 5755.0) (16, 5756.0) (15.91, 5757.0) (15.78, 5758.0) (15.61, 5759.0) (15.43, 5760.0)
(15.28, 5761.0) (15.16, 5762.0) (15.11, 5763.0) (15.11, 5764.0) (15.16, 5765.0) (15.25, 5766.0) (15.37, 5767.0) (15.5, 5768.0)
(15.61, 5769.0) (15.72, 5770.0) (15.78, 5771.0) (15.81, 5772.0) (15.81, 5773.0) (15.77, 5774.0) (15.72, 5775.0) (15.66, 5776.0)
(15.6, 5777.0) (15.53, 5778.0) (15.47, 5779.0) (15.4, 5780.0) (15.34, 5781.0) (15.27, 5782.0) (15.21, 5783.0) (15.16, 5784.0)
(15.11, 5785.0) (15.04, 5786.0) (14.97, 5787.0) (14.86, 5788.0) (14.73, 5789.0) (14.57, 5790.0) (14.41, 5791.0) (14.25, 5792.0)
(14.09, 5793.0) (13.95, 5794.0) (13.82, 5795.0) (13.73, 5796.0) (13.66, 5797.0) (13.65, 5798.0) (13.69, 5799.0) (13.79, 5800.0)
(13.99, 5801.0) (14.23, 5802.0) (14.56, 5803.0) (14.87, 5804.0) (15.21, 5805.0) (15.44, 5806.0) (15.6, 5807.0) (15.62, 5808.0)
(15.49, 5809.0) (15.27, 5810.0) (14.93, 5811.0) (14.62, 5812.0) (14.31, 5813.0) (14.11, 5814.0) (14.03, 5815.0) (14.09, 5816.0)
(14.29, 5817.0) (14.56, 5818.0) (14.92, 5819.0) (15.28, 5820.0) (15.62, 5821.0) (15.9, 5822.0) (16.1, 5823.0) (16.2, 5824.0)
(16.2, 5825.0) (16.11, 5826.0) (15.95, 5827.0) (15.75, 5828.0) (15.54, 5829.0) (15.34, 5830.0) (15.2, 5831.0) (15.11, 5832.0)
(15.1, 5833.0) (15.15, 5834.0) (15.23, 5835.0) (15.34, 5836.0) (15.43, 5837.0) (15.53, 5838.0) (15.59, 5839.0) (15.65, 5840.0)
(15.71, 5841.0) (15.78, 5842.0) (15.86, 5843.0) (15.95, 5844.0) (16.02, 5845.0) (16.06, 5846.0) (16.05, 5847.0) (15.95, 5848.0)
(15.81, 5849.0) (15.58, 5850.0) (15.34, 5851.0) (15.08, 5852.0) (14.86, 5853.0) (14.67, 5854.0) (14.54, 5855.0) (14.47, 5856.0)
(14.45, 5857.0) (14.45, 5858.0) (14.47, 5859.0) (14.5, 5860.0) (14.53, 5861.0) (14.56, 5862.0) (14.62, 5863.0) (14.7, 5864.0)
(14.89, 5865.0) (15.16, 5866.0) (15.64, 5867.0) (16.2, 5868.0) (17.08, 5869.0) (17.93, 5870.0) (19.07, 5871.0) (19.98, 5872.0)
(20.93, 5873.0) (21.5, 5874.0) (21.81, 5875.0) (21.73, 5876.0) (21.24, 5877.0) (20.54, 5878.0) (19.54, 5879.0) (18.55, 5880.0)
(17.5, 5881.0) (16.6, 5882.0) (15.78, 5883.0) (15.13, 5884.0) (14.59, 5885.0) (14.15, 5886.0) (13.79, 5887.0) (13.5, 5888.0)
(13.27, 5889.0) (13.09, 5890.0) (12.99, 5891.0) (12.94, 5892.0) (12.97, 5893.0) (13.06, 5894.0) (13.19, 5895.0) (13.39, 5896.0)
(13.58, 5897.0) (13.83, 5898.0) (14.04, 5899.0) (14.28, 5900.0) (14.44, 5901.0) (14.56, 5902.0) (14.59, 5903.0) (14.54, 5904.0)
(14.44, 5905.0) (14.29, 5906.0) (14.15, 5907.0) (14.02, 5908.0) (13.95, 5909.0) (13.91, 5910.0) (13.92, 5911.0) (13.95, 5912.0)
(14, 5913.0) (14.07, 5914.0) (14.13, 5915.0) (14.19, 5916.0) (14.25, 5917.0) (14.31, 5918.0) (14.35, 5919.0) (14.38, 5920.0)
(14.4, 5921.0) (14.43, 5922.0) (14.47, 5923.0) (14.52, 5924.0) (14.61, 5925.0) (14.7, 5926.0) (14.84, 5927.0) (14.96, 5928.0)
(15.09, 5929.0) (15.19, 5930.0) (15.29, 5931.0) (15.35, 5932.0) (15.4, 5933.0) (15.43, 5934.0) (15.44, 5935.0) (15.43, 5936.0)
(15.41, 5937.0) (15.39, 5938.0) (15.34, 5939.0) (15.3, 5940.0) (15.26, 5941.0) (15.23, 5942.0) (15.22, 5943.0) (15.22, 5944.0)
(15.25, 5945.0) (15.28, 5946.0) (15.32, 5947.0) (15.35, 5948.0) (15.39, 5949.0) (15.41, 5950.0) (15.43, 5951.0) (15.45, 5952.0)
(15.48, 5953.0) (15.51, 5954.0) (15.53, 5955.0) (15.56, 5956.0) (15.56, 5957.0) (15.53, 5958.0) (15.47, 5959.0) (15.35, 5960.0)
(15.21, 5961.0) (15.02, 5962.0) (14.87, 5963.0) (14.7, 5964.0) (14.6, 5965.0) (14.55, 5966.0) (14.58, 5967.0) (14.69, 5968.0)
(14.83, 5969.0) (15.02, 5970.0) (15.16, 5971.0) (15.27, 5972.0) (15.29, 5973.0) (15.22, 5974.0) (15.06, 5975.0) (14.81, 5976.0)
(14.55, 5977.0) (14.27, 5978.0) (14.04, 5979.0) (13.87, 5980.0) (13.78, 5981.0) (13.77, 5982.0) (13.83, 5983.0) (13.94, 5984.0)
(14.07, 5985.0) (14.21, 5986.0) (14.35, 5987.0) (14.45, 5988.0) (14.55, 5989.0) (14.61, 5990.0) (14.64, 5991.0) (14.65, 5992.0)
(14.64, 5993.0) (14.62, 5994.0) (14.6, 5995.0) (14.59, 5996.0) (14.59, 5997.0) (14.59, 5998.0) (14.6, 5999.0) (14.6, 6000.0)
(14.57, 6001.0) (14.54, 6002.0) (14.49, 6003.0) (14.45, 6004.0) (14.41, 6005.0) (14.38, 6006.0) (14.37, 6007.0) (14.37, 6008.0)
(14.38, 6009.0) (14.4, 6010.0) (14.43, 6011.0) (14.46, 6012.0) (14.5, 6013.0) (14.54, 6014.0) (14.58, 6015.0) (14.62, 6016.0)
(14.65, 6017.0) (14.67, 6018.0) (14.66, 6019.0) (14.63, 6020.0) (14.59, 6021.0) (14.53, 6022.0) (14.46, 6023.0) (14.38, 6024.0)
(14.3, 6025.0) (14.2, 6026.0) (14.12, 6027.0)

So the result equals 2.03 Ang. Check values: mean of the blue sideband 15.7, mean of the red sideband 15.6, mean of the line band 14.4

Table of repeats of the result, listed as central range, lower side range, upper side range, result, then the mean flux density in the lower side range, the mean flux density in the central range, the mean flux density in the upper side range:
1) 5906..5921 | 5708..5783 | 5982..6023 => 0.76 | 15.6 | 14.1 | 14.5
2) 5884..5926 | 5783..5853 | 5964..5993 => 2.18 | 15.1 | 14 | 14.5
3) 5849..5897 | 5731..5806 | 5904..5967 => -2.80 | 15.2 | 15.9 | 14.9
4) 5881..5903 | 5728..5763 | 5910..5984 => 1.52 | 15.7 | 14.1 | 14.9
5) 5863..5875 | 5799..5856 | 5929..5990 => -1.94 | 15.2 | 17.6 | 15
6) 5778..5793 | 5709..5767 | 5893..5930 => 0.29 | 15.7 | 15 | 14.2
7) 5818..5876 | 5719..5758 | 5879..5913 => -4.42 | 15.9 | 15.9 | 14.3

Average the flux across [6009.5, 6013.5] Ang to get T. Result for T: 14.4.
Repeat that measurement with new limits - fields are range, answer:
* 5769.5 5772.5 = 15.8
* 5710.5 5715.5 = 15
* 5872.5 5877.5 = 21.4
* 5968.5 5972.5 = 15.1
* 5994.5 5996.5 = 14.6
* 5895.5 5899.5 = 13.7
